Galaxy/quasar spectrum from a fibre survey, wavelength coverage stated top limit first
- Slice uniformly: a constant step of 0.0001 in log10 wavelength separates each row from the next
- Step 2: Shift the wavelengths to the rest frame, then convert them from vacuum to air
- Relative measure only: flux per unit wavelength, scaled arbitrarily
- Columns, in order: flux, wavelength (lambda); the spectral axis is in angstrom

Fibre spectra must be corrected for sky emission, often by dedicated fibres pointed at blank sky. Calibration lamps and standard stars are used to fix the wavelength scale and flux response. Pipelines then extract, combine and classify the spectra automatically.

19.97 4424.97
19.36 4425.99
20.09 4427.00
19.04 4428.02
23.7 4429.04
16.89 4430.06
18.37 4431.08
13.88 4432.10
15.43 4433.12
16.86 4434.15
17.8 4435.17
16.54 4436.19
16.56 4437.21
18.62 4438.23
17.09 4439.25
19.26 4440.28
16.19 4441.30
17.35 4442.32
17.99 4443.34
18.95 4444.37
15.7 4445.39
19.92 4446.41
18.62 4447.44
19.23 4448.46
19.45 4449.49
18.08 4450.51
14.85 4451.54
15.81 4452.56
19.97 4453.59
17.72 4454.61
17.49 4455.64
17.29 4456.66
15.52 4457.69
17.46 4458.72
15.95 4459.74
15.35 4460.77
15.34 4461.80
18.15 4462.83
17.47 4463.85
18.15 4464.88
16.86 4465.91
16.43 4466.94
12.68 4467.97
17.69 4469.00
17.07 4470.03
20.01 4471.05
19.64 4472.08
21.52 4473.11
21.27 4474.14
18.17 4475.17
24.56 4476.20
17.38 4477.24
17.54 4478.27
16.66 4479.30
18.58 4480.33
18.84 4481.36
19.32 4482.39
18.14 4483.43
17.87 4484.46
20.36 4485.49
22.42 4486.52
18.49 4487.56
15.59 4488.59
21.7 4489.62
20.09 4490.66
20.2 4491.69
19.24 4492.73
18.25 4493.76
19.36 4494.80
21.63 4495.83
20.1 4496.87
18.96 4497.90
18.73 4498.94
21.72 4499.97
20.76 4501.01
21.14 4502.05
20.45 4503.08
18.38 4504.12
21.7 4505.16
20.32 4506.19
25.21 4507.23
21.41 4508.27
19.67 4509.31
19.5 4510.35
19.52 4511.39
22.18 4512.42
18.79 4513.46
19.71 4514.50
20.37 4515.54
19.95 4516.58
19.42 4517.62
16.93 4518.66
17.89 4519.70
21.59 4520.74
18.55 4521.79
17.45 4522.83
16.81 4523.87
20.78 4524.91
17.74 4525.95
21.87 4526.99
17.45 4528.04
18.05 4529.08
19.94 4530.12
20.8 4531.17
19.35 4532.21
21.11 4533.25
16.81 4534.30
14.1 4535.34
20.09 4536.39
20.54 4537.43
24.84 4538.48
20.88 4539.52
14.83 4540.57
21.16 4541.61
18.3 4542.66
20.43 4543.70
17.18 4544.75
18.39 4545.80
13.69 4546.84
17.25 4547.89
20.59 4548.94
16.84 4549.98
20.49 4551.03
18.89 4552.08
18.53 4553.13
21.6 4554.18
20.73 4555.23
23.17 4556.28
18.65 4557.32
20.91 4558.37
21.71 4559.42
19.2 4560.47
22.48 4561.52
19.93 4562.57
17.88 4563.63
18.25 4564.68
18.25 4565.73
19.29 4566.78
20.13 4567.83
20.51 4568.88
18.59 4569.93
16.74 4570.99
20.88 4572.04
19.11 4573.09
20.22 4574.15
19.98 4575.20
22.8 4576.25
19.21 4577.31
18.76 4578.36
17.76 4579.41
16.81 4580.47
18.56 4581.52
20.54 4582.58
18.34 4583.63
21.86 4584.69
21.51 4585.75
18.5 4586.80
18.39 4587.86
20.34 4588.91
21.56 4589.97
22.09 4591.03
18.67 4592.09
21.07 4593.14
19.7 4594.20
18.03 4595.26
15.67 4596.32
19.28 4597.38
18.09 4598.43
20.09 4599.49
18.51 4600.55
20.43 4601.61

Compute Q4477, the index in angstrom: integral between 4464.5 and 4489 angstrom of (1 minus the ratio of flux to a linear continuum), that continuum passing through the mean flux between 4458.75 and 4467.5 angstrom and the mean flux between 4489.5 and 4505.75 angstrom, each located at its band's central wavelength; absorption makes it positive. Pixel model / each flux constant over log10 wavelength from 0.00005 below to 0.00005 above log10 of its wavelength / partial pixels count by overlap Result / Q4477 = -0.68 angstrom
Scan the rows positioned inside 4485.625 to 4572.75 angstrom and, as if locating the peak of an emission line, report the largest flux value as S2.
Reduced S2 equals 25.21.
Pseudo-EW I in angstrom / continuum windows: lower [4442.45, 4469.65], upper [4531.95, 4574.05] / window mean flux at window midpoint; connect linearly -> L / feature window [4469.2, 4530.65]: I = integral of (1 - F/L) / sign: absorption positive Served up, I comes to -4.8 angstrom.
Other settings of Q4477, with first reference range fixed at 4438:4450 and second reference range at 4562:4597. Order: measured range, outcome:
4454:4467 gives 1.0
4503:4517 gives -1.3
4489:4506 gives -1.3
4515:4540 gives -0.5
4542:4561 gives -0.1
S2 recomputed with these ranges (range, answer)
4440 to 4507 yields 24.56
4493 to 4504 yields 21.72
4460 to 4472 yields 20.01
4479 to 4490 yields 22.42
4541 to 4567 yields 23.17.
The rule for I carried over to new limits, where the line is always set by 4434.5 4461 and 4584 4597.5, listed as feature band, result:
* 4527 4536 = 0.1 angstrom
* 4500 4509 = -1.4 angstrom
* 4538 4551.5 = 0.1 angstrom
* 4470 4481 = -0.9 angstrom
